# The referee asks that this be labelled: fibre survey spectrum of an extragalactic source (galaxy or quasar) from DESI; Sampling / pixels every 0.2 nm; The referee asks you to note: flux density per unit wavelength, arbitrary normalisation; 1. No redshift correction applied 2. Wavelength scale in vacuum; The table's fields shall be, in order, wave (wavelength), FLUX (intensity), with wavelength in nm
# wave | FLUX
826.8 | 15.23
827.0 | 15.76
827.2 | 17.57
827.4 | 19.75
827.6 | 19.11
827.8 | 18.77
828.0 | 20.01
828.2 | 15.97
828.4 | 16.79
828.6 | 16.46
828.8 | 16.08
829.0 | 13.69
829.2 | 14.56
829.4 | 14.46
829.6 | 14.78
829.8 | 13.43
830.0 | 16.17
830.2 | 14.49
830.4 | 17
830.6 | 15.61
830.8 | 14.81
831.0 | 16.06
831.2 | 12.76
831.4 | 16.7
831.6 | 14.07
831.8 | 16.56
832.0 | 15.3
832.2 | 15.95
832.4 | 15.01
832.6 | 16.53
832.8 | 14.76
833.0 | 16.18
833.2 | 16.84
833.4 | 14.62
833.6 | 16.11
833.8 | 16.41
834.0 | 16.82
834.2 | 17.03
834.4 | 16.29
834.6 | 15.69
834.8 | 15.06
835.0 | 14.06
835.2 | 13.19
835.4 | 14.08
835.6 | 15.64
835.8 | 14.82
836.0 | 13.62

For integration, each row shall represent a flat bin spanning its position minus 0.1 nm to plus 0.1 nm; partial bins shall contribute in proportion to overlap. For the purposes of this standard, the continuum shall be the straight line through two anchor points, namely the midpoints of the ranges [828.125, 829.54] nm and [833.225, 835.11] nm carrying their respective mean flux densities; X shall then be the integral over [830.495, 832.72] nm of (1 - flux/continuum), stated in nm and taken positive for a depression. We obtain 0.03 nm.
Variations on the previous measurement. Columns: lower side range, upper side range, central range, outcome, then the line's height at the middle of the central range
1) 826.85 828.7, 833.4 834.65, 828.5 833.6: 0.489 nm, 17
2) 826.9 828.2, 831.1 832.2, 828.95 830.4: 0.169 nm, 16.7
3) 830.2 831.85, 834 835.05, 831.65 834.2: -0.053 nm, 15.6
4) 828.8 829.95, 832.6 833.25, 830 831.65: -0.026 nm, 15.1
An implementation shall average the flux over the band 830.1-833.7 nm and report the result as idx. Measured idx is 15.5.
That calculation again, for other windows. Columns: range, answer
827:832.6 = 16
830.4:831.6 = 15.2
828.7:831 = 15.1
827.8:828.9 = 17.2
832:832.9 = 15.5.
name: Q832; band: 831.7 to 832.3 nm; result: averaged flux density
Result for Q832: 15.9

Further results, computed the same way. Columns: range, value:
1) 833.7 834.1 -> 16.6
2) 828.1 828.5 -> 16.4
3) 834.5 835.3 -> 14.5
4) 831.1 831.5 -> 14.7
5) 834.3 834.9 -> 15.7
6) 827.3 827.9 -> 19.2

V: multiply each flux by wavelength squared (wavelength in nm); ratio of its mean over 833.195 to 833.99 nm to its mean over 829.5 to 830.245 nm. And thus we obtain 1.1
